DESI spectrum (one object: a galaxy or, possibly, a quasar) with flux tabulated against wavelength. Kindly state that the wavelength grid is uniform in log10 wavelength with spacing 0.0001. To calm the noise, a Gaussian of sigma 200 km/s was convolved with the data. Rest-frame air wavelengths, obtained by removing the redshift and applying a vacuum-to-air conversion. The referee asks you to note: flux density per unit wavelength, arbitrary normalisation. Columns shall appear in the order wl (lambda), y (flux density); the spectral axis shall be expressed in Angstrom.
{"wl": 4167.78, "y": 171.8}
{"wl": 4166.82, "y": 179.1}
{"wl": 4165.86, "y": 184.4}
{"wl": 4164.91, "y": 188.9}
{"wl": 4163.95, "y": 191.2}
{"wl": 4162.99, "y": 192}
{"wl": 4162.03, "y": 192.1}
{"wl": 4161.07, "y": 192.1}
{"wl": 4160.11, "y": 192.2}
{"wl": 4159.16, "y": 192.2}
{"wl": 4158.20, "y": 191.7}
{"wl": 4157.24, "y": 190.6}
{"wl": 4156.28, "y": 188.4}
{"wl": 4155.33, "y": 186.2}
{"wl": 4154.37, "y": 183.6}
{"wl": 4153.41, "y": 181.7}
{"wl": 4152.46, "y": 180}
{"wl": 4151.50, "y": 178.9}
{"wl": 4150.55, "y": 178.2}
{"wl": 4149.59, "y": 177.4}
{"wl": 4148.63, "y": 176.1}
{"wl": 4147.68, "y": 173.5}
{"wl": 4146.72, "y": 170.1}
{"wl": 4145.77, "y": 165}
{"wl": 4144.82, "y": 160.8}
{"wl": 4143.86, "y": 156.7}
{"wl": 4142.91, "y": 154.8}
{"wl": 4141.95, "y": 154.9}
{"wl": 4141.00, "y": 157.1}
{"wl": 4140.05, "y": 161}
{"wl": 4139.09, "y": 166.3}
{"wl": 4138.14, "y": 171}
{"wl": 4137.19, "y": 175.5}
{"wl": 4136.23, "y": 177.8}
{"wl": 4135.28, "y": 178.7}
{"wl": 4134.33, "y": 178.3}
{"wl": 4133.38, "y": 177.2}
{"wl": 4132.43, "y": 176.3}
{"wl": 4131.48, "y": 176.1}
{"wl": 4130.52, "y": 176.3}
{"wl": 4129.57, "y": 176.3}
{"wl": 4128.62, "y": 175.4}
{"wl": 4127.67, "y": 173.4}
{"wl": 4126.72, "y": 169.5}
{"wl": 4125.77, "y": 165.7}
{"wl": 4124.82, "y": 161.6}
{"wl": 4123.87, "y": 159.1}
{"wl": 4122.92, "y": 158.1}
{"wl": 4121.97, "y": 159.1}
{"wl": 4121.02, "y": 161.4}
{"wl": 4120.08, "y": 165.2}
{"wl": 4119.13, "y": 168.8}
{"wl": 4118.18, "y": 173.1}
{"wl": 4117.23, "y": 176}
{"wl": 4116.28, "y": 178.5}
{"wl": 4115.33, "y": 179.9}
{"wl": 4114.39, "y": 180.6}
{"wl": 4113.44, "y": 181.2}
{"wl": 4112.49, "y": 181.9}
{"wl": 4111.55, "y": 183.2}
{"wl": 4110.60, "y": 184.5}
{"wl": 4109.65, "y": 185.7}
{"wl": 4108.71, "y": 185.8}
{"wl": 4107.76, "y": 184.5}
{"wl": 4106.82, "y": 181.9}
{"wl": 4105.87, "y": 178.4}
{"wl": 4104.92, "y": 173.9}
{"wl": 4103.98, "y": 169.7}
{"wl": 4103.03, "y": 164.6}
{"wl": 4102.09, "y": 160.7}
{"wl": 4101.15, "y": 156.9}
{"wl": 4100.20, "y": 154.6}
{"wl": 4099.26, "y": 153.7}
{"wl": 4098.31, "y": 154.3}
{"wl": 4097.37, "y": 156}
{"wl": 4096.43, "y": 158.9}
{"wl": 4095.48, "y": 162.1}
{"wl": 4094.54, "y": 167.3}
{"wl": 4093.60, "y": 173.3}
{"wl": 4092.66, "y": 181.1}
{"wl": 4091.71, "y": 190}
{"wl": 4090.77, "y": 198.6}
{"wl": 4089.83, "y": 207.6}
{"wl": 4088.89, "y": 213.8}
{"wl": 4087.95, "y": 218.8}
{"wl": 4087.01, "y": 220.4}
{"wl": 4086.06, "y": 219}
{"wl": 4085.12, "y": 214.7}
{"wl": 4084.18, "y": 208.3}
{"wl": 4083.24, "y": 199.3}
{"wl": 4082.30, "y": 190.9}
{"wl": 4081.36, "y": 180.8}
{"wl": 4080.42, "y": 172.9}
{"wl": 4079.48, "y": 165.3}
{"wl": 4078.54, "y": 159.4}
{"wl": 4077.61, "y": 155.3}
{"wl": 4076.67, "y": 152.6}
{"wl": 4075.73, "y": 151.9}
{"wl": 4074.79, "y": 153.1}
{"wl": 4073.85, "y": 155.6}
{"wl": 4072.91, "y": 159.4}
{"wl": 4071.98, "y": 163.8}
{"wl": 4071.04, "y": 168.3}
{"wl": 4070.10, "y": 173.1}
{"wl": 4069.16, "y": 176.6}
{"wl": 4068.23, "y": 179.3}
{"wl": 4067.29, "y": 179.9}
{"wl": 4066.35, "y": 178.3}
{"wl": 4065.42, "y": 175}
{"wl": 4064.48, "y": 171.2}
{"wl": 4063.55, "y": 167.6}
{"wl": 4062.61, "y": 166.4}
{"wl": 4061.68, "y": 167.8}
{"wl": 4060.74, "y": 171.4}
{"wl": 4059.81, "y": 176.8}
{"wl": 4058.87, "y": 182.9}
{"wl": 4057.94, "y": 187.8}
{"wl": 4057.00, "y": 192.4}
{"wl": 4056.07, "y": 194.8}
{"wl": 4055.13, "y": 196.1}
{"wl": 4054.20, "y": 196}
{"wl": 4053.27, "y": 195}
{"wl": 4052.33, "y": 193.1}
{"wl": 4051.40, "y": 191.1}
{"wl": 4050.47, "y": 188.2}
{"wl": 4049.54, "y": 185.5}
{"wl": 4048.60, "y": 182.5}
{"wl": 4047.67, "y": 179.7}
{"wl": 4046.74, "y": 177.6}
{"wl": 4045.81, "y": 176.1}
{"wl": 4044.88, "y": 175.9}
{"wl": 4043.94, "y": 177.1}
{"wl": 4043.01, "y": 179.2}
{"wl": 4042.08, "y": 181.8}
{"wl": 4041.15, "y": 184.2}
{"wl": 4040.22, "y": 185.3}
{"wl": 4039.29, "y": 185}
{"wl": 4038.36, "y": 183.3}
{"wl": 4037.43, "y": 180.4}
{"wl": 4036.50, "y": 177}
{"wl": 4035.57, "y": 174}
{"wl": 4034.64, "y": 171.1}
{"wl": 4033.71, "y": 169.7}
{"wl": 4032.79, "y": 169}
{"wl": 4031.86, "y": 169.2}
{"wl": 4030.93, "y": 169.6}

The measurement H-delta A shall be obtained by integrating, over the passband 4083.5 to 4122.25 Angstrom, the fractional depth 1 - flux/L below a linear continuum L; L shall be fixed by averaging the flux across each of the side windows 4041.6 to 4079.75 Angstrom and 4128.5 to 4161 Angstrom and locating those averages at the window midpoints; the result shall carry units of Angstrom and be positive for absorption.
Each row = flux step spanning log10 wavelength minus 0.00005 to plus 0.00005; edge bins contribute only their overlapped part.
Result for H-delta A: -1.0 Angstrom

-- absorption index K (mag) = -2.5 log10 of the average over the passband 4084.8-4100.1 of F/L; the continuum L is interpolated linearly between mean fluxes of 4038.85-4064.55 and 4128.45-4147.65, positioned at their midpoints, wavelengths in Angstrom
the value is -0.056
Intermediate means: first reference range 183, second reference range 169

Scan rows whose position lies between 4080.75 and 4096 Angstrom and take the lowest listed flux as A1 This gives 162.1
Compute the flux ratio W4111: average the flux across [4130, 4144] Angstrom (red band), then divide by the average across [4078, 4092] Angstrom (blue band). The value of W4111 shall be 0.86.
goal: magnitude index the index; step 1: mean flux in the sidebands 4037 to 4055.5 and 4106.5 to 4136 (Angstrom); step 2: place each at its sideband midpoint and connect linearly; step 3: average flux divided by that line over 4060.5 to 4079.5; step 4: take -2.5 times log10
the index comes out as 0.10 mag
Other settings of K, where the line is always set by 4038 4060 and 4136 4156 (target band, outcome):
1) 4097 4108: 0.075 mag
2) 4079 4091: -0.119 mag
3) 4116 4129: 0.045 mag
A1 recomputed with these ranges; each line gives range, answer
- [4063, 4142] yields 151.9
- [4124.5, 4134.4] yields 161.6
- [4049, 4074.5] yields 155.6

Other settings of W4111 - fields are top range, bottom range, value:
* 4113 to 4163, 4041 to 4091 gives 0.96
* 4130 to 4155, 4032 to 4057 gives 0.94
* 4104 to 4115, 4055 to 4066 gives 1.02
